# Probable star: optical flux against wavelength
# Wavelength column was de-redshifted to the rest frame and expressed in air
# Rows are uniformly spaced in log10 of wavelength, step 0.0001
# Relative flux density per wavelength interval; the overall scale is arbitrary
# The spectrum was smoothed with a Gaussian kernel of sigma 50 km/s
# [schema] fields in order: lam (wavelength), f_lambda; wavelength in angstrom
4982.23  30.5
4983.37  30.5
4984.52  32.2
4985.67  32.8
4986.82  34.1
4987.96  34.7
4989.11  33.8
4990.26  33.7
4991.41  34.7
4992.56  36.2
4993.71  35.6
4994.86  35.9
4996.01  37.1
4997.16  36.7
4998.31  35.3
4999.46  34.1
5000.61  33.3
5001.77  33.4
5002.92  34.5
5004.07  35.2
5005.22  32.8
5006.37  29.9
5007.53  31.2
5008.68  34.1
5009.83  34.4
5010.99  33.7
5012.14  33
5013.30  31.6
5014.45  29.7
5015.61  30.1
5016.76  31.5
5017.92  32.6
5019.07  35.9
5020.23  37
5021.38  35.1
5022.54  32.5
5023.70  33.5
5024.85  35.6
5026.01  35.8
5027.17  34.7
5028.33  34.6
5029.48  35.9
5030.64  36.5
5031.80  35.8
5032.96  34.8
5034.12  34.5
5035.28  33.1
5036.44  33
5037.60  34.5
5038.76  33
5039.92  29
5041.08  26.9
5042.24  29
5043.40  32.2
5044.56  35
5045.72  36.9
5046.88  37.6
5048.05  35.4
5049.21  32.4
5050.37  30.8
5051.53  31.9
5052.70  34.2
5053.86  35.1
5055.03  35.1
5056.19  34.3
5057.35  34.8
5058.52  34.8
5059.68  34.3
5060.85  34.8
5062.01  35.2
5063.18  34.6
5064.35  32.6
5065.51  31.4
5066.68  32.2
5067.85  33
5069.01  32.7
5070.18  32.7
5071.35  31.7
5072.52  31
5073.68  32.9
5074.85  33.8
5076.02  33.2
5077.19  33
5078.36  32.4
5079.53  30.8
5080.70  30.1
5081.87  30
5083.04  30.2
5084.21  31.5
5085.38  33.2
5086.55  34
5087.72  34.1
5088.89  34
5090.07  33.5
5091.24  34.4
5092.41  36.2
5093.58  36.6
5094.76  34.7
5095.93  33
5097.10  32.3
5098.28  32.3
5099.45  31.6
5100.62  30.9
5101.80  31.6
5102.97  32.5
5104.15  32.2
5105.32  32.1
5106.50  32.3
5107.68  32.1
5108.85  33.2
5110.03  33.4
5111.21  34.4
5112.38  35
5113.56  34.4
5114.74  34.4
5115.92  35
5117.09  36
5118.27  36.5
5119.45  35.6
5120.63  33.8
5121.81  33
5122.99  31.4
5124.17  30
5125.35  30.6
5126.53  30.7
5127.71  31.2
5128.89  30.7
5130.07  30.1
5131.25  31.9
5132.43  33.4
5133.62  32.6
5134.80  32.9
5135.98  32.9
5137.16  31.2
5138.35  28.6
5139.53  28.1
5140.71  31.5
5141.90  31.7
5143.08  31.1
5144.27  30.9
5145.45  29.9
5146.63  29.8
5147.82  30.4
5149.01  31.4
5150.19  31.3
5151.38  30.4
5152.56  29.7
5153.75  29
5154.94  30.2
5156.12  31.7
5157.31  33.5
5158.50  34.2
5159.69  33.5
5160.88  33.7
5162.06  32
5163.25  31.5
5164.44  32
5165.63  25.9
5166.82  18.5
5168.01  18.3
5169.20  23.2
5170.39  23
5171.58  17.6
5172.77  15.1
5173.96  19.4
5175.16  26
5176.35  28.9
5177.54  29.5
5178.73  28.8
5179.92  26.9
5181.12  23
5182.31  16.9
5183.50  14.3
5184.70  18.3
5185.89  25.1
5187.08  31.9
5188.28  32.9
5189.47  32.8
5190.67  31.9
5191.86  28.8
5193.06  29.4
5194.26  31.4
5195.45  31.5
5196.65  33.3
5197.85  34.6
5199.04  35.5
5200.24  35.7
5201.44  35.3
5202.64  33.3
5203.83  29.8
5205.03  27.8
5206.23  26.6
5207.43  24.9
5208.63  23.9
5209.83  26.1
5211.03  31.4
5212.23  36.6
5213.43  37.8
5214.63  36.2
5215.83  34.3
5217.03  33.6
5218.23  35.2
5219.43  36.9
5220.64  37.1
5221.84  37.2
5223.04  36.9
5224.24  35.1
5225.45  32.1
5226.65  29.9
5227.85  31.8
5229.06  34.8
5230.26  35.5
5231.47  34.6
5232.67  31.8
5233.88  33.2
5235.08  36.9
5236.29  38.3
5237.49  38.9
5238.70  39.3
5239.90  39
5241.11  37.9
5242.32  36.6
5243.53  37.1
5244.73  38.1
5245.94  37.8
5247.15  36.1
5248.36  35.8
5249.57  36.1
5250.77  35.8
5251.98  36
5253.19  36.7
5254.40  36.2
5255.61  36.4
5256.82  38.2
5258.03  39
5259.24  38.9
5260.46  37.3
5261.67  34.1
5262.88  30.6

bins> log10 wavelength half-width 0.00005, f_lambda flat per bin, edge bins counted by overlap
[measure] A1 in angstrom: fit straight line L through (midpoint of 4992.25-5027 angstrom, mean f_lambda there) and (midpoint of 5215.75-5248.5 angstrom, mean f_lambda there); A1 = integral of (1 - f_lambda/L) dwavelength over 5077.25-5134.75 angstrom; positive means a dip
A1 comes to 3.1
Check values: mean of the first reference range 33.9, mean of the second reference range 35.8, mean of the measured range 32.8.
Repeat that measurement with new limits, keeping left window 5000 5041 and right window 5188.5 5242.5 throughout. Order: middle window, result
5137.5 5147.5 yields 1.0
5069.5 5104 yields 0.9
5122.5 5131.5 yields 0.7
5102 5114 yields 0.2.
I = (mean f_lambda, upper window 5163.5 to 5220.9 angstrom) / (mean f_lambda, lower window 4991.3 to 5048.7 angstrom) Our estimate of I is 0.8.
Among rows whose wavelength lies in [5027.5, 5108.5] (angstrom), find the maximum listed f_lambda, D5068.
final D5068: 37.6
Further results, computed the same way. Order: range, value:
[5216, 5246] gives 39.3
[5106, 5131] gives 36.5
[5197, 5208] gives 35.7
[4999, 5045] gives 37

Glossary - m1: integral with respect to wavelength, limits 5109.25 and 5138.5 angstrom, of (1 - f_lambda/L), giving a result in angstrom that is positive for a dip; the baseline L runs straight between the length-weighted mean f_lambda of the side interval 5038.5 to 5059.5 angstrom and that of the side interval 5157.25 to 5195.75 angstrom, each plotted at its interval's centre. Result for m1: -3.5 angstrom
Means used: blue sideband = 33.3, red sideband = 26.5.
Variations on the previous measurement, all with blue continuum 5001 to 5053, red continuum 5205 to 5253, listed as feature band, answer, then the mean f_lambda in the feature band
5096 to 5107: 0.6 angstrom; 32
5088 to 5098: -0.1 angstrom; 34.2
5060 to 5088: 1.0 angstrom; 32.5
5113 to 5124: -0.1 angstrom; 34.3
